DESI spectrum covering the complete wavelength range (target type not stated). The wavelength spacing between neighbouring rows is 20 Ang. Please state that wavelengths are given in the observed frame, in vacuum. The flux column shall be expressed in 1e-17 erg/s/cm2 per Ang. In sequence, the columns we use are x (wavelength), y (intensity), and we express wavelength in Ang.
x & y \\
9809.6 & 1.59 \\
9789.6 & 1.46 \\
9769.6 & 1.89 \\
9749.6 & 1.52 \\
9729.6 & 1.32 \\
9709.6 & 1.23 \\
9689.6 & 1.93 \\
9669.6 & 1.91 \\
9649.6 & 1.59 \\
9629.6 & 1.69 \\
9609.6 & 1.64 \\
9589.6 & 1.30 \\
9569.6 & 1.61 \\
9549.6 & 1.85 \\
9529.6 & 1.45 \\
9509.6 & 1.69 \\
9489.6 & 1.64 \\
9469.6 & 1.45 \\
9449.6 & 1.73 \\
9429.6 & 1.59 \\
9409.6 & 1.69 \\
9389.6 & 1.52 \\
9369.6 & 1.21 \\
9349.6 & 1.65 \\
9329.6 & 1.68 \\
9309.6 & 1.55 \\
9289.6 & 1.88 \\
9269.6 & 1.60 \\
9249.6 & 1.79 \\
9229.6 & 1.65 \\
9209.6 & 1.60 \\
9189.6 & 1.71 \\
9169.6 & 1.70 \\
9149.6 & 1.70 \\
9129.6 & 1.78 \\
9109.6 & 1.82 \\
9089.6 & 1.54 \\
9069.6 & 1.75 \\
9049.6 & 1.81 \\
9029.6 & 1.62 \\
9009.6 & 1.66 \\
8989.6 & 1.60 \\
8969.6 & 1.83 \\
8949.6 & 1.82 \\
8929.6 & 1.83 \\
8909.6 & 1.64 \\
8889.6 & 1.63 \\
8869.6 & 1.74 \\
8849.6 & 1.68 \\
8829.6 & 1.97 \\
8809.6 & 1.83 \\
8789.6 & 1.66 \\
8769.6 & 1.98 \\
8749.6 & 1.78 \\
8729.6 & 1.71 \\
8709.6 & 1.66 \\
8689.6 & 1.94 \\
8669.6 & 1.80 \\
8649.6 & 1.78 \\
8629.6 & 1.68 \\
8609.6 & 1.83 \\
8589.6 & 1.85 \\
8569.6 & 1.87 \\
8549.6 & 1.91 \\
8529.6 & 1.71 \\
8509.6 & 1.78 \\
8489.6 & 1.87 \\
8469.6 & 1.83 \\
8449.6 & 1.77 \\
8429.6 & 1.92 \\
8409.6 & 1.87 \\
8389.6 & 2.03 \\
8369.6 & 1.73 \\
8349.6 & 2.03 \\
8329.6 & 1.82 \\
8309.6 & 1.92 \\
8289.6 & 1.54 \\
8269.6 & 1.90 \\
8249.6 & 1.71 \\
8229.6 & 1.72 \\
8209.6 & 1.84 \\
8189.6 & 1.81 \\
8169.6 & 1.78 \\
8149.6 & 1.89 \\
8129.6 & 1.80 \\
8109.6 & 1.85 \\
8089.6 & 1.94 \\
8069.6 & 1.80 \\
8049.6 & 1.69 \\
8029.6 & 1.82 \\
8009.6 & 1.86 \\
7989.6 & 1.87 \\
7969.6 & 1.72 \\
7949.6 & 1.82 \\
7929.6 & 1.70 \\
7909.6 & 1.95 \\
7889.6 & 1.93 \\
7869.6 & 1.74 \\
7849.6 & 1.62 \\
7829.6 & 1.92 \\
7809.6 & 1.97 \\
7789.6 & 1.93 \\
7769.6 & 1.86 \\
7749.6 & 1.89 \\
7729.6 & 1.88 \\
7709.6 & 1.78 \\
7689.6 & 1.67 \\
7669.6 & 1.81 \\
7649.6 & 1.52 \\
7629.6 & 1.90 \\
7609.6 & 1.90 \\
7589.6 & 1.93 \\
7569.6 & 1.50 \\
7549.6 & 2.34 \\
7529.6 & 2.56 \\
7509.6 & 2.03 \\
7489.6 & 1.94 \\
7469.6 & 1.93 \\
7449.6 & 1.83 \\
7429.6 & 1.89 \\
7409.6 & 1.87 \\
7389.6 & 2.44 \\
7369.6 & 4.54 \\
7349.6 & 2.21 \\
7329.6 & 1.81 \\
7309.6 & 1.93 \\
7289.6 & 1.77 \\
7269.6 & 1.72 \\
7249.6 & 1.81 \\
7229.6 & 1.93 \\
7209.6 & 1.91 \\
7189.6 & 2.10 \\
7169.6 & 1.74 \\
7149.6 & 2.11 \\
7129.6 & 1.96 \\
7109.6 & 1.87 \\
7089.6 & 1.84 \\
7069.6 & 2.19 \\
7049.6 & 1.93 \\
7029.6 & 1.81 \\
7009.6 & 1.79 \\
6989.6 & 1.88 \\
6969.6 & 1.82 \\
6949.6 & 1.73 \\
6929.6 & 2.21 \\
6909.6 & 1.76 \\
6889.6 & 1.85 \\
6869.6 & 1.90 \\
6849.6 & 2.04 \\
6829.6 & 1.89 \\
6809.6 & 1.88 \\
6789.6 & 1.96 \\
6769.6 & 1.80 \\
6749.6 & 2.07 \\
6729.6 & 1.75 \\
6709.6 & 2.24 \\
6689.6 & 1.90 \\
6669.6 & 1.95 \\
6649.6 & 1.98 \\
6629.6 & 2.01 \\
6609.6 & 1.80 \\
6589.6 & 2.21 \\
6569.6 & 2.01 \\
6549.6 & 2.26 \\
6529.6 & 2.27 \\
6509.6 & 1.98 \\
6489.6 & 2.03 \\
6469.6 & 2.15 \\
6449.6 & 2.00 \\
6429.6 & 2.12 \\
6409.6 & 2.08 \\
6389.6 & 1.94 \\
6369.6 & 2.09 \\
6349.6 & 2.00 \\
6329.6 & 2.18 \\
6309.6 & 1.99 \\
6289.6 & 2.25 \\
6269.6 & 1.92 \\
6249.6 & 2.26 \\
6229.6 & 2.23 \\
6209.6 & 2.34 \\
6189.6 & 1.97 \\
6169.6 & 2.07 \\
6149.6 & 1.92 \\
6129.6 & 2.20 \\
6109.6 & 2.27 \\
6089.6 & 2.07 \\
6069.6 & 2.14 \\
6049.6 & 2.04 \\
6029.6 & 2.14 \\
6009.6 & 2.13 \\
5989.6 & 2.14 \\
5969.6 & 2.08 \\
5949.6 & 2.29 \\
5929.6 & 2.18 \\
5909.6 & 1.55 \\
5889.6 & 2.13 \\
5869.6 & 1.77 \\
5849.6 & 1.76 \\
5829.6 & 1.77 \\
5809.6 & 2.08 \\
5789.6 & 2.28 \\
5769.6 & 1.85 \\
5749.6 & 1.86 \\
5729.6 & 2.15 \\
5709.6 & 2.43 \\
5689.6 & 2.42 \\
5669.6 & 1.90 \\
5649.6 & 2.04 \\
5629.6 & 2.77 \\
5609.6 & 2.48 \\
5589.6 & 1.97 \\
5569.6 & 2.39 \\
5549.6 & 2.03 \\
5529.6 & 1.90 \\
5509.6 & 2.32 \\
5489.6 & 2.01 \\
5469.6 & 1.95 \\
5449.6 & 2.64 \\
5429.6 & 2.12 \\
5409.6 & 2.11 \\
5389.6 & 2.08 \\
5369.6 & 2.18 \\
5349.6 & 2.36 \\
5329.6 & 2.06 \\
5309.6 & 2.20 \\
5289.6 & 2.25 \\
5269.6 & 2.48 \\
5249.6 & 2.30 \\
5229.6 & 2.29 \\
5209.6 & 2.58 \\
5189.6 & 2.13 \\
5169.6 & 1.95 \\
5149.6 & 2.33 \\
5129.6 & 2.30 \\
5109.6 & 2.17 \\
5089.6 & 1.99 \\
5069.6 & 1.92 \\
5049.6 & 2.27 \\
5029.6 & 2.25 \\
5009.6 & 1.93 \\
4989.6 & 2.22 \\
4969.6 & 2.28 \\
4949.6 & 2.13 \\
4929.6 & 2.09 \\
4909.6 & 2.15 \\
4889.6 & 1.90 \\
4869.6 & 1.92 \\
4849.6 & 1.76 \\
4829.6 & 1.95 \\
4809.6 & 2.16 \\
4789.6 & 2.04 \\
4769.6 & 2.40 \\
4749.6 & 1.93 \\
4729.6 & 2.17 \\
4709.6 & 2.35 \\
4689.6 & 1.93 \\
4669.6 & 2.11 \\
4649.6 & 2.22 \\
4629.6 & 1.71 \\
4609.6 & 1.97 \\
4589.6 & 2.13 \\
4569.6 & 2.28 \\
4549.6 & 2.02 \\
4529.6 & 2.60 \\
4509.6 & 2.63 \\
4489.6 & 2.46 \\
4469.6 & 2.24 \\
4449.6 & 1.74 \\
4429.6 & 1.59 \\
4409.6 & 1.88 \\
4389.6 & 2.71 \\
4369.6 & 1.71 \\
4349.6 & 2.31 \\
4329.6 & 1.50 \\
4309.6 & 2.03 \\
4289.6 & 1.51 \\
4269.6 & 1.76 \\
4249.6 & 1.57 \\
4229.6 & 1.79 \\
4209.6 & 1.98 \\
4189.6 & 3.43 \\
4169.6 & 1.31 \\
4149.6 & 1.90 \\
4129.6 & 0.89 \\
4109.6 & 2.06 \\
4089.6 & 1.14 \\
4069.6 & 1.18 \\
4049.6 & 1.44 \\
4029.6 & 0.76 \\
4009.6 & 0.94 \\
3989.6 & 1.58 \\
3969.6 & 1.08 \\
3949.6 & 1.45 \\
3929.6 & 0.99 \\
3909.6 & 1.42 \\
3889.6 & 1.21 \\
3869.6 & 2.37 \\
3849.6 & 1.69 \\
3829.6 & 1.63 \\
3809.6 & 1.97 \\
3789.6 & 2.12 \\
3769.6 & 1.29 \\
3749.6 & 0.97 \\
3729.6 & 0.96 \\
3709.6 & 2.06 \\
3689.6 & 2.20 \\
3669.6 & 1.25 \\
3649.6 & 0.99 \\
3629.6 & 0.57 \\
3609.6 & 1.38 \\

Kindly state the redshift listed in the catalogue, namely 0.12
